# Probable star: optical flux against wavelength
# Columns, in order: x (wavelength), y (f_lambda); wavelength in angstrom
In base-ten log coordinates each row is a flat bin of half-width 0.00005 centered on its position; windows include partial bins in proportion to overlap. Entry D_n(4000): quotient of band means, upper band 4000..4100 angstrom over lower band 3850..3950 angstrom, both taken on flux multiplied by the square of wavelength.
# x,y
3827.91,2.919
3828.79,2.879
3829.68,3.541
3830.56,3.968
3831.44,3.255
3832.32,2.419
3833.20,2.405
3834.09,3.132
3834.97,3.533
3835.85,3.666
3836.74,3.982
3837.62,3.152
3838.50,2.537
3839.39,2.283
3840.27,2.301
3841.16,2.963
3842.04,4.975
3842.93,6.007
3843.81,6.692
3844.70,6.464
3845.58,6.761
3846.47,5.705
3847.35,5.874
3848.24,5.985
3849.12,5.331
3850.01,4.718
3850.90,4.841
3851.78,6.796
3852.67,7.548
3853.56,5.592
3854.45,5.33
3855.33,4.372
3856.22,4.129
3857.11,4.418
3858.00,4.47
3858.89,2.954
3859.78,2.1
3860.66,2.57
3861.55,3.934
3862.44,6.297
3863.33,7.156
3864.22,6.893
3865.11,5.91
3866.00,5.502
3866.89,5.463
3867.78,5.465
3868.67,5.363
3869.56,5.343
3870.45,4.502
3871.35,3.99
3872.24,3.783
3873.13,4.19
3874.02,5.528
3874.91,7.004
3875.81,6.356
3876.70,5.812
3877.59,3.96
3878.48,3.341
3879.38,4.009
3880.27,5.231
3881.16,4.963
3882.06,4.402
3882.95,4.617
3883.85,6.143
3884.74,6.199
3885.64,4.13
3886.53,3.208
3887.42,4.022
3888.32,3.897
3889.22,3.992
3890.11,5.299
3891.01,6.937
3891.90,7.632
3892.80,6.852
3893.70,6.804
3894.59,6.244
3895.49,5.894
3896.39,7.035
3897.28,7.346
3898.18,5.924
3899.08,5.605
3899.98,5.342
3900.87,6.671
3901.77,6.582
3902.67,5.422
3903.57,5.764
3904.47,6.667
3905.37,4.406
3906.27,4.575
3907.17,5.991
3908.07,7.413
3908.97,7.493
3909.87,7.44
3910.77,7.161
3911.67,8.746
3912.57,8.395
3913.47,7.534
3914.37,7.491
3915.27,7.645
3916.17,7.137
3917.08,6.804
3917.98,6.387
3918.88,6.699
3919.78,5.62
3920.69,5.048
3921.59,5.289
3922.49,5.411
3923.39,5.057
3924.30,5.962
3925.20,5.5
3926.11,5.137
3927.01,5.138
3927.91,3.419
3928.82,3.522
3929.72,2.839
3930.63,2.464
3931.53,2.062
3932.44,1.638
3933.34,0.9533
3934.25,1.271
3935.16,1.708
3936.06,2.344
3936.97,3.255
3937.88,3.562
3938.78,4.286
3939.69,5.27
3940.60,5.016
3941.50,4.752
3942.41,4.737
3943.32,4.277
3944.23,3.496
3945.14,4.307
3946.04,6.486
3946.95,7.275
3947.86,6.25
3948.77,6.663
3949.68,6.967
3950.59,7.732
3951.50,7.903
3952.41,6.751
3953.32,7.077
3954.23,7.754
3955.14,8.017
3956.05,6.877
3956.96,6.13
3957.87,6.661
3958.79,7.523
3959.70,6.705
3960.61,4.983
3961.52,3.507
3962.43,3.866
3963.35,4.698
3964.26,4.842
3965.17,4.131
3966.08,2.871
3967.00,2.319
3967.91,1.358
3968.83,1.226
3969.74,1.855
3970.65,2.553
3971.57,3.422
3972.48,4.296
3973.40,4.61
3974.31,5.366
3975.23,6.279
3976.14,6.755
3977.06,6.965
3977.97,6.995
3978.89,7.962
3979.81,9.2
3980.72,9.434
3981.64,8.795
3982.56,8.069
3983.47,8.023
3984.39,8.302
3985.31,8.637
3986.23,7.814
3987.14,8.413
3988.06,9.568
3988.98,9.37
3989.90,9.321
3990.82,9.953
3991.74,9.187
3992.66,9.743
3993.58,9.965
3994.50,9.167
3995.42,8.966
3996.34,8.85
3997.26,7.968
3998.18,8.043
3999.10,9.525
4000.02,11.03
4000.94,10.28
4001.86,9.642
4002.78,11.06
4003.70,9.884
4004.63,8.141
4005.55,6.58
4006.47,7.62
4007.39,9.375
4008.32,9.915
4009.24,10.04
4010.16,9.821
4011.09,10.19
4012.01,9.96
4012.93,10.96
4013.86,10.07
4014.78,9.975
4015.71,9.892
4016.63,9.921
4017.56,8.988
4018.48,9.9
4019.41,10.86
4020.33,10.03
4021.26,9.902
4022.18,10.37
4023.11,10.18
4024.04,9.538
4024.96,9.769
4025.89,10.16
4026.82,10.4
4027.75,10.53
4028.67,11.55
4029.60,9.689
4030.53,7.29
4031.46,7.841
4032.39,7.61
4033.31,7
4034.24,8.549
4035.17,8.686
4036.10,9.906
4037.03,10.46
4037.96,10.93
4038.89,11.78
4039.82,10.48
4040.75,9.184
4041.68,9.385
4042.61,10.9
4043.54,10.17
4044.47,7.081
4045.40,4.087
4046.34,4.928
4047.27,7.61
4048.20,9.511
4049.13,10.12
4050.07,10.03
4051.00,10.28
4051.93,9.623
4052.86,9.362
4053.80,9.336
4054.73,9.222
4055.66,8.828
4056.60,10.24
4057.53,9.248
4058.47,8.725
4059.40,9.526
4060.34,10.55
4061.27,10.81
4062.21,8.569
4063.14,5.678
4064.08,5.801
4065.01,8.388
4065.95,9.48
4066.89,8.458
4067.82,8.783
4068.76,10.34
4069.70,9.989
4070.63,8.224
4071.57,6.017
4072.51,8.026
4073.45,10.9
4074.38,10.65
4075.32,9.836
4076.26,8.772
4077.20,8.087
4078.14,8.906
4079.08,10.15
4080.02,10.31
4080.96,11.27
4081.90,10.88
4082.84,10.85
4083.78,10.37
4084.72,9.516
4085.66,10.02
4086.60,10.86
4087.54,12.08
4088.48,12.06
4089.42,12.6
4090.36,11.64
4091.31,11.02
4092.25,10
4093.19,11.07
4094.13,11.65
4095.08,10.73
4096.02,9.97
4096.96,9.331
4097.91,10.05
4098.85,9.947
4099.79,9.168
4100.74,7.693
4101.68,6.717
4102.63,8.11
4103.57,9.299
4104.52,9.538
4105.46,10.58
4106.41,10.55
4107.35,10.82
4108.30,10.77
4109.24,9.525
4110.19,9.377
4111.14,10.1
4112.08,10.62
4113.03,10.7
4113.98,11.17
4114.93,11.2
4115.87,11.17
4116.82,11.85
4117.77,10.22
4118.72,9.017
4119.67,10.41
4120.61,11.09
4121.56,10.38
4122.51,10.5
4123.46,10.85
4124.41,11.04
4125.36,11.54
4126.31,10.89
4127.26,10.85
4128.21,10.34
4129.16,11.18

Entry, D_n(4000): 2.0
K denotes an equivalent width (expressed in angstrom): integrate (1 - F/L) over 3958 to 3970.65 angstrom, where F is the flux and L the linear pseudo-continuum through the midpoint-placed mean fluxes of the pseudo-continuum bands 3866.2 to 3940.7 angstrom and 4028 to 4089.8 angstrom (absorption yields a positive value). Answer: 5.5 angstrom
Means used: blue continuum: 5.25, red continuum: 9.34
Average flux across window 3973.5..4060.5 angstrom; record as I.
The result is 9.14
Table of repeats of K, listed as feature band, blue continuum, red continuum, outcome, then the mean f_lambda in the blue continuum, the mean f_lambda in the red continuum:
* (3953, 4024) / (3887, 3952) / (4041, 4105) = -4.38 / 5.47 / 9.43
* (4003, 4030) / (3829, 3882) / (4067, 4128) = -4.80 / 4.68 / 10.2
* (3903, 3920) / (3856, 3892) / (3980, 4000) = -1.66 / 4.88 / 8.96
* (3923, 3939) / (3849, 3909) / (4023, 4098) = 7.84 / 5.33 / 9.53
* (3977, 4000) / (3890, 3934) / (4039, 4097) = -3.54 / 5.78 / 9.54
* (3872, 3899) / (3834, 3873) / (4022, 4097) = 0.85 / 4.8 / 9.54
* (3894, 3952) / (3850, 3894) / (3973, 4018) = 9.74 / 5.08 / 8.88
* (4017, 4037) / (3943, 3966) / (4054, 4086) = -3.59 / 5.99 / 9.28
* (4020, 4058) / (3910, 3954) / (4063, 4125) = -4.44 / 5.25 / 9.95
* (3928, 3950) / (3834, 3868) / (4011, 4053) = 9.83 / 4.83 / 9.47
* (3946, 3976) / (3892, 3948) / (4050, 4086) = 5.17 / 5.37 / 9.33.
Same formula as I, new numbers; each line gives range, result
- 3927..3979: 4.7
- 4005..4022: 9.68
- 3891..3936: 5.6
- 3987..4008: 9.22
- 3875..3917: 5.97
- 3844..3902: 5.34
